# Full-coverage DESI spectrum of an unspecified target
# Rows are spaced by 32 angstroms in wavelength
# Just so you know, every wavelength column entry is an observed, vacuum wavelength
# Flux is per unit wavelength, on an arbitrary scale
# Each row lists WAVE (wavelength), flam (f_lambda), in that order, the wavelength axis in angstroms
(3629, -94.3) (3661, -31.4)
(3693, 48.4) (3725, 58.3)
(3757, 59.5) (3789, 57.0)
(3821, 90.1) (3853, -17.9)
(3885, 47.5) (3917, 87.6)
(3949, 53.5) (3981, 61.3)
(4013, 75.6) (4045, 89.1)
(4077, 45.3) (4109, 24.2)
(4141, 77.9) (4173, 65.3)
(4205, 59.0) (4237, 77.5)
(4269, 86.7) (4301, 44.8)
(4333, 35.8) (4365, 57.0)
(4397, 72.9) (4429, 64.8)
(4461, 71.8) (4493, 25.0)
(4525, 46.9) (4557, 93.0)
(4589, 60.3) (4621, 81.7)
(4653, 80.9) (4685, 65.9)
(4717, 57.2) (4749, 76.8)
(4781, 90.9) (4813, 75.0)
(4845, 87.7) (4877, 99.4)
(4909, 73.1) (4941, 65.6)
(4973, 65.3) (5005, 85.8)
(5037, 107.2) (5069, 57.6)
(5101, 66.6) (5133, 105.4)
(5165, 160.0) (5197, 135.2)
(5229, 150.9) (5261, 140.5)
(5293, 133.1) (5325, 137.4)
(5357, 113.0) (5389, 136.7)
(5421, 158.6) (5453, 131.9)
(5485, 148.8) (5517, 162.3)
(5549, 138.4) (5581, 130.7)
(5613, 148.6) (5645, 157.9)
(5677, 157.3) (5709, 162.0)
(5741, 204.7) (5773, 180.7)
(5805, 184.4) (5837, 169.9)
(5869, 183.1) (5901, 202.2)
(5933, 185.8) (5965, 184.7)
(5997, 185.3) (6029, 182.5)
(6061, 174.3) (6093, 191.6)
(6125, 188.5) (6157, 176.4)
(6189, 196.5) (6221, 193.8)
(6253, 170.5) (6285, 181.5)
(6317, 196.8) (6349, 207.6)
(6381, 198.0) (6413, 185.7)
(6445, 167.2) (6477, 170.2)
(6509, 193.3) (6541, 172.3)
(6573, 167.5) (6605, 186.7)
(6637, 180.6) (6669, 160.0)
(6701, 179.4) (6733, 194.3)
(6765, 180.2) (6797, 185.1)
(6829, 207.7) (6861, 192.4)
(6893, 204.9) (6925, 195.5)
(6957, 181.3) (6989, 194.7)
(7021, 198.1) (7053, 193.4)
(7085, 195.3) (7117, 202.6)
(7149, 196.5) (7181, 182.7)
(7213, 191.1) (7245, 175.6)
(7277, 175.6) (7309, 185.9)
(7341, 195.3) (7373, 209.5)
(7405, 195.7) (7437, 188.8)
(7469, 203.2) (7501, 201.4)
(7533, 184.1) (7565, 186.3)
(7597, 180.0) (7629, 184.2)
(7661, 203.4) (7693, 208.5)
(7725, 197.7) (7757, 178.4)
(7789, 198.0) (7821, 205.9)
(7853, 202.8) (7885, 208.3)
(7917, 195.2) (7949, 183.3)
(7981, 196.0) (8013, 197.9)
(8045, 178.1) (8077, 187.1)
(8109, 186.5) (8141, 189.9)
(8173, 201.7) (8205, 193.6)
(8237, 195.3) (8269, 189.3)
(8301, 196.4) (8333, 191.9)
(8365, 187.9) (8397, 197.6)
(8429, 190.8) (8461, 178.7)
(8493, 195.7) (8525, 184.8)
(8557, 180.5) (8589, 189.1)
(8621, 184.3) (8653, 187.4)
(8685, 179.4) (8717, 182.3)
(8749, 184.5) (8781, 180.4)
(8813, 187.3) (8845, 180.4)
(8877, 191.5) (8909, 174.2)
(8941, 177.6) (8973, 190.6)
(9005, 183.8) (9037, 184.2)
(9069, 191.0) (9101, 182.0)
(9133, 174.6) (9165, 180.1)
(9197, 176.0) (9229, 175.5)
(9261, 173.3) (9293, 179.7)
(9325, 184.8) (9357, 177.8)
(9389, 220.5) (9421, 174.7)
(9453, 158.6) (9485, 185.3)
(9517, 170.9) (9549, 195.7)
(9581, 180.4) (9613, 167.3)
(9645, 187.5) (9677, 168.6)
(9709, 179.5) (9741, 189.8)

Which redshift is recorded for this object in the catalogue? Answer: 0.287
